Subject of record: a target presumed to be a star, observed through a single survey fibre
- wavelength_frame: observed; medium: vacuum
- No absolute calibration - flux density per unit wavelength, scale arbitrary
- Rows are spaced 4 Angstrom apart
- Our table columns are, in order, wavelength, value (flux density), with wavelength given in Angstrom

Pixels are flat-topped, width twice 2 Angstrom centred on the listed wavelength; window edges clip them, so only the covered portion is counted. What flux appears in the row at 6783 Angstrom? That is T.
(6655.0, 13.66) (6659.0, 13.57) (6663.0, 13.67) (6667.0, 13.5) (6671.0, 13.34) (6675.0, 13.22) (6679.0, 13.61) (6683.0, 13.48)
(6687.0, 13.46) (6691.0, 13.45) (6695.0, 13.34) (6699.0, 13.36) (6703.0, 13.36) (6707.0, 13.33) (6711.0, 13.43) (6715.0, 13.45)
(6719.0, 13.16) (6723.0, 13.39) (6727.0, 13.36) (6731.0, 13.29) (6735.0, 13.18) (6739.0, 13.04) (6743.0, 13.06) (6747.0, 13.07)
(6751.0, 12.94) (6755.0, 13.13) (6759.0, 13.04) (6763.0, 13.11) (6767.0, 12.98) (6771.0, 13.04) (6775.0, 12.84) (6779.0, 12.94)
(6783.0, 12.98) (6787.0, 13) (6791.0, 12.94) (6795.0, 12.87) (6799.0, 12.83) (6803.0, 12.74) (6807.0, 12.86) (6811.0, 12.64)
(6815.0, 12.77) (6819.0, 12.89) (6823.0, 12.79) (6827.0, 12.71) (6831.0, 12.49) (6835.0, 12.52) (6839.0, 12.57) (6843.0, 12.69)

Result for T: 12.98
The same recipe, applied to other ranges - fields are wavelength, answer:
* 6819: 12.89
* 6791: 12.94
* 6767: 12.98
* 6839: 12.57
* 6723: 13.39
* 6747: 13.07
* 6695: 13.34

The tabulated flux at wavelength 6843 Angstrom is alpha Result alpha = 12.69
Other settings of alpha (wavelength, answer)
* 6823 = 12.79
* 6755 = 13.13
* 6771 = 13.04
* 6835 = 12.52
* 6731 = 13.29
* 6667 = 13.5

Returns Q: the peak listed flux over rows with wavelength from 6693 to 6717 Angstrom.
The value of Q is 13.45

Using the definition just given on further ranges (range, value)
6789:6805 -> 12.94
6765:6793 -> 13.04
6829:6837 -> 12.52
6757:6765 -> 13.11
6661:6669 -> 13.67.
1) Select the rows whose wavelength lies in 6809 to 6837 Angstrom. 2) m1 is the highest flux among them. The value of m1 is 12.89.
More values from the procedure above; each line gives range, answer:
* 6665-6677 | 13.5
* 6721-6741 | 13.39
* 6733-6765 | 13.18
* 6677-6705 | 13.61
